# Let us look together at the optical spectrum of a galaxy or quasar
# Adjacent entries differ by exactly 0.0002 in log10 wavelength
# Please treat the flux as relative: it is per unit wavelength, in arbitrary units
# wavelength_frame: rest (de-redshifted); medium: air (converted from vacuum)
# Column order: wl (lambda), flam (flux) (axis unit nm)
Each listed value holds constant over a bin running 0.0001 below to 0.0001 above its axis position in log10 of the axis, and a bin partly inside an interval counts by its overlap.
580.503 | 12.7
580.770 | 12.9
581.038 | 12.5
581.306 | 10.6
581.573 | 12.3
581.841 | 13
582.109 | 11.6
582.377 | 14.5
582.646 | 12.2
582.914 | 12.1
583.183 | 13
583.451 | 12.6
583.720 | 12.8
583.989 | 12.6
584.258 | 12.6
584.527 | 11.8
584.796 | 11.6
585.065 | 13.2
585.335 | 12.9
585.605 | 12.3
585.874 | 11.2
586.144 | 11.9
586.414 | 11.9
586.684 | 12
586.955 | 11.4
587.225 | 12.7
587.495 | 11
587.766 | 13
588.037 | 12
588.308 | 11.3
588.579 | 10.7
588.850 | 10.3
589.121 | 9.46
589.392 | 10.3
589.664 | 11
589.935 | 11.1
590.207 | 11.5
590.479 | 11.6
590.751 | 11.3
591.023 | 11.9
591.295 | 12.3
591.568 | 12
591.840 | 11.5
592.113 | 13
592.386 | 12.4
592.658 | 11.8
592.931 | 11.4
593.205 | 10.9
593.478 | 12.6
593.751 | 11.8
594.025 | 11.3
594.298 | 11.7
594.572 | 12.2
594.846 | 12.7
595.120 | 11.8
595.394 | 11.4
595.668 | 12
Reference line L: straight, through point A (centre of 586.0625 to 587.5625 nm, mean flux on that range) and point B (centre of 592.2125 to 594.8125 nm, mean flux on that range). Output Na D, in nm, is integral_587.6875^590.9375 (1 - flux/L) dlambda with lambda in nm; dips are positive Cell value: 0.20 nm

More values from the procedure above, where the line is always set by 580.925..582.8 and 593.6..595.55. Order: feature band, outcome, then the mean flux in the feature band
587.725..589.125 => 0.11 nm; 11.2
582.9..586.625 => -0.02 nm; 12.3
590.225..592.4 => 0.01 nm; 11.9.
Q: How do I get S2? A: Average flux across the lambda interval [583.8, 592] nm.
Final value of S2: 11.7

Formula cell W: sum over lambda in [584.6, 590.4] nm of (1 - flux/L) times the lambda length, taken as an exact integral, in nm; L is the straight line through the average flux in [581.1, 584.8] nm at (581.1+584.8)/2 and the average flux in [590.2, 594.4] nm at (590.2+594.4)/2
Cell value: 0.27 nm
